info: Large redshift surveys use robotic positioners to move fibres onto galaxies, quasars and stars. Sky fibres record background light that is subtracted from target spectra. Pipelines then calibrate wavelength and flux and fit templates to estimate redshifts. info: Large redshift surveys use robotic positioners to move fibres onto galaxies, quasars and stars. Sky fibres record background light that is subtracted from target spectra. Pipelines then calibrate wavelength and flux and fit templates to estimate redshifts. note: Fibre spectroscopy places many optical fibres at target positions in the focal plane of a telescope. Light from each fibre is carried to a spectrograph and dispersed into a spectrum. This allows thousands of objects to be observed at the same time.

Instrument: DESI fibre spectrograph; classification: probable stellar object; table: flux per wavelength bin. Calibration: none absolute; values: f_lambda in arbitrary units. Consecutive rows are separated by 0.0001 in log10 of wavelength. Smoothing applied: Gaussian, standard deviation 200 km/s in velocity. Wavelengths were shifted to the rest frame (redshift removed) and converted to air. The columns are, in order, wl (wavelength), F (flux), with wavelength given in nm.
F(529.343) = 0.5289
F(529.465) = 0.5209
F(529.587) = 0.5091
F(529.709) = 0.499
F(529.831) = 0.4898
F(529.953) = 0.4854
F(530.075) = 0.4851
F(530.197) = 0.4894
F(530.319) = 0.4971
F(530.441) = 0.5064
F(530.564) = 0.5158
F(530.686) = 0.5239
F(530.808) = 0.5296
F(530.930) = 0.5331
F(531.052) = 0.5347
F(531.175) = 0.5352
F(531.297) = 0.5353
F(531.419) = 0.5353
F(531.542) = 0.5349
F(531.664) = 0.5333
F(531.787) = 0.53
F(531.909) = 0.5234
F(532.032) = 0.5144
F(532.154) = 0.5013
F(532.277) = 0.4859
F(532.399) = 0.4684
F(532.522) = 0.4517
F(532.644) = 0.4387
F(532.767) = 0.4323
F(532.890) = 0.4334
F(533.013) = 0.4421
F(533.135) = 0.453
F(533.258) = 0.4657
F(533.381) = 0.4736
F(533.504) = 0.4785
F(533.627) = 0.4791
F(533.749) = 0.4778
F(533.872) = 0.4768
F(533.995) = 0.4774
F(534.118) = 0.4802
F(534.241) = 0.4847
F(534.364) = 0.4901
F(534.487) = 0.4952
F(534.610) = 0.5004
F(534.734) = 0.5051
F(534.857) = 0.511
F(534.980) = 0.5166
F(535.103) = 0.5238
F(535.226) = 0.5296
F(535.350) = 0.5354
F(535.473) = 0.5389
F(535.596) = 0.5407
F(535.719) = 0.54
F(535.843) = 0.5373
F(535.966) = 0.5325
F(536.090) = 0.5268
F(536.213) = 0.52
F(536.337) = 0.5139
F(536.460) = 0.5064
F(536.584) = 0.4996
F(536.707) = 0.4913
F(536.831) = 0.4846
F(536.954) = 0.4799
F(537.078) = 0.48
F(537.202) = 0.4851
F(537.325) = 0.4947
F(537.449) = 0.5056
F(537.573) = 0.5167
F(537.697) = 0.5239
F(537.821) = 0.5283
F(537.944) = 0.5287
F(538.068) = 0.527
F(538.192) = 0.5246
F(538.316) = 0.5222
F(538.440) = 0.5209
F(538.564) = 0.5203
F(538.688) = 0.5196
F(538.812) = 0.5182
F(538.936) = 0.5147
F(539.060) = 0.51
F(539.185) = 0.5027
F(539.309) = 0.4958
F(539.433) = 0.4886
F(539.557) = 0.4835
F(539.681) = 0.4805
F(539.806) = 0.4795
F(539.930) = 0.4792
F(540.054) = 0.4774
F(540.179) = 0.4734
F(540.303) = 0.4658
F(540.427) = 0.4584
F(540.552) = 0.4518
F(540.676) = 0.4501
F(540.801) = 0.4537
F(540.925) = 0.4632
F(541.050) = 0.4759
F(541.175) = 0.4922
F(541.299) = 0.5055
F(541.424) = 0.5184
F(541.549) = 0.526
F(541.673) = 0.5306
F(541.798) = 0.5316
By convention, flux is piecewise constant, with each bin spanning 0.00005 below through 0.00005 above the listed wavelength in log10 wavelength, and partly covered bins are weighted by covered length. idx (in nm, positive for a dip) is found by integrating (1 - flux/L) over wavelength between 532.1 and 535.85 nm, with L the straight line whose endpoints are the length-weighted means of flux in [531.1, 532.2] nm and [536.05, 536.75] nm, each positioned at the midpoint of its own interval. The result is 0.22 nm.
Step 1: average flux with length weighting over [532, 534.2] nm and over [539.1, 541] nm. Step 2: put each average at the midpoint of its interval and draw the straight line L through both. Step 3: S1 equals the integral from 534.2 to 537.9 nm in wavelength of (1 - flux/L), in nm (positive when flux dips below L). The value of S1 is -0.32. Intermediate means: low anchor 0.468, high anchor 0.474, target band 0.512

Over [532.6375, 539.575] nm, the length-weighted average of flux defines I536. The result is 0.501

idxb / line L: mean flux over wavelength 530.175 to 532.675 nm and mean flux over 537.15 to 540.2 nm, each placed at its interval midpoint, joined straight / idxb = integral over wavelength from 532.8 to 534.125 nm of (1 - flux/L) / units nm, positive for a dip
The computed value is 0.11 nm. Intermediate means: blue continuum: 0.512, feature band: 0.466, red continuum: 0.505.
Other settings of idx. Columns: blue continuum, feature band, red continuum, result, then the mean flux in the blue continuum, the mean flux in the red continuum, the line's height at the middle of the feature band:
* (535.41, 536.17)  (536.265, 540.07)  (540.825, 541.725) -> 0.120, 0.536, 0.5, 0.52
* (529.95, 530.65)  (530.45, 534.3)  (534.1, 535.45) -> 0.074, 0.498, 0.508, 0.503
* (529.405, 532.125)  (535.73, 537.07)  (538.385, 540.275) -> -0.015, 0.516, 0.497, 0.504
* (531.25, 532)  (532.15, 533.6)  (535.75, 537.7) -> 0.181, 0.531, 0.506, 0.525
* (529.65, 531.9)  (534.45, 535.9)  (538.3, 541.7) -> -0.054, 0.516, 0.491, 0.504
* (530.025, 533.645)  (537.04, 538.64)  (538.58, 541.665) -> -0.079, 0.495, 0.488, 0.49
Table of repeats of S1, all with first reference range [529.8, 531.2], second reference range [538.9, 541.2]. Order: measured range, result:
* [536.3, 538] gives -0.05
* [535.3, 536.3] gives -0.08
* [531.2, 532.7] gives 0.00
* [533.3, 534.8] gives 0.04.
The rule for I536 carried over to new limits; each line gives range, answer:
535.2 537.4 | 0.513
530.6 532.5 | 0.52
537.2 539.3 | 0.516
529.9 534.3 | 0.493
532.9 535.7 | 0.494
